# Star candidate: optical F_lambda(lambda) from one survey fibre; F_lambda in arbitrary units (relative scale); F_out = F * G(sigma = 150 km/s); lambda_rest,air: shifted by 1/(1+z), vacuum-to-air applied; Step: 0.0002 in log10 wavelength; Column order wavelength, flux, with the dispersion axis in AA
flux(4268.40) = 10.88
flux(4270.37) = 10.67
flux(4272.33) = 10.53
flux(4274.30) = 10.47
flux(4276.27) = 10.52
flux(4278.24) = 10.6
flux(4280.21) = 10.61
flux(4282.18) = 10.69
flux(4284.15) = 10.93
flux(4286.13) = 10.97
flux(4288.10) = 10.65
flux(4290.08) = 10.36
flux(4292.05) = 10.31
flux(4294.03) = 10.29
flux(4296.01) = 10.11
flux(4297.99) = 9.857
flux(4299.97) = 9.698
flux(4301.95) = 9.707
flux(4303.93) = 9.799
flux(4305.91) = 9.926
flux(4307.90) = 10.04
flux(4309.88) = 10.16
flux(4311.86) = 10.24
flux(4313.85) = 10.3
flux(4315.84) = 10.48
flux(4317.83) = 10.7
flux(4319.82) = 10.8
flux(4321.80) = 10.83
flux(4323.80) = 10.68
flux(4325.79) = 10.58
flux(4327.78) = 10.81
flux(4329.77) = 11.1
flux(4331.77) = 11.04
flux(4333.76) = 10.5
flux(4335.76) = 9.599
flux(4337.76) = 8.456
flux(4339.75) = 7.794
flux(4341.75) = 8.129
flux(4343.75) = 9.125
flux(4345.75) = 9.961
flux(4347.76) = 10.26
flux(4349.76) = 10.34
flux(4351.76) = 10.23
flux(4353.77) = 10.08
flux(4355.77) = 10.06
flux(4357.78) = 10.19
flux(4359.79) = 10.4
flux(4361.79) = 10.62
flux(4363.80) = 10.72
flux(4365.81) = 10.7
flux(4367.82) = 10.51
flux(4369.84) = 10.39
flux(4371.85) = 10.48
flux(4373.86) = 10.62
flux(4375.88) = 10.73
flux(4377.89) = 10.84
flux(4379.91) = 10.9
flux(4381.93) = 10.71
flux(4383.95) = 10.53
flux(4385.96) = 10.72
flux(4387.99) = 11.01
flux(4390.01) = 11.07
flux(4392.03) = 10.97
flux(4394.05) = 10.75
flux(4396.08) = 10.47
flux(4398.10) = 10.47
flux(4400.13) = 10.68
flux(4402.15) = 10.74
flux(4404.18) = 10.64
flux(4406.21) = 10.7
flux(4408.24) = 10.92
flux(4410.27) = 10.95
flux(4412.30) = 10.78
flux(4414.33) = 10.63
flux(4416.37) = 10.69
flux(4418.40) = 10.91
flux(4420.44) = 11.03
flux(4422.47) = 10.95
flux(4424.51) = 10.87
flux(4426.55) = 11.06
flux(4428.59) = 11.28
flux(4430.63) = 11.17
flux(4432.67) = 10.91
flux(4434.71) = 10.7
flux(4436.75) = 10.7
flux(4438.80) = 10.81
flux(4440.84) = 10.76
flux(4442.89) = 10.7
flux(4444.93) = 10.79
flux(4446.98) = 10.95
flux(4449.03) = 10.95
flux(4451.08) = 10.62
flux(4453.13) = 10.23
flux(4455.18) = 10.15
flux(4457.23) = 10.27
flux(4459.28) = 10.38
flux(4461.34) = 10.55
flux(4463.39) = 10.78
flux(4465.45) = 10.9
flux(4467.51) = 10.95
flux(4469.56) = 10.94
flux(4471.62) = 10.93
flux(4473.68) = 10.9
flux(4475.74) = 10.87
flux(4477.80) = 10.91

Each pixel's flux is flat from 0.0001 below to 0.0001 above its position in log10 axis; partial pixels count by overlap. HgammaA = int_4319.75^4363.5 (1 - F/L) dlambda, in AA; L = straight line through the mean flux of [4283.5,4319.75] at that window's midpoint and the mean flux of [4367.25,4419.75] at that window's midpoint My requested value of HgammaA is 1.6 AA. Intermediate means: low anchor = 10.3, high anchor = 10.7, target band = 10.1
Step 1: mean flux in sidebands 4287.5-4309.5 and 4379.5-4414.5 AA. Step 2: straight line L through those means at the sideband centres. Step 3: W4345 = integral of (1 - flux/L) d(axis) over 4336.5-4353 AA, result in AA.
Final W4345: 1.7 AA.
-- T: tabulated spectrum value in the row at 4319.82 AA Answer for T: 10.8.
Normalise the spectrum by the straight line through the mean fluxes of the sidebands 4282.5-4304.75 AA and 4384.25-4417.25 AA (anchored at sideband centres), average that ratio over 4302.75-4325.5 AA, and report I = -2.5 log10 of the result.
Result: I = 0.00 mag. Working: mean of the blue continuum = 10.3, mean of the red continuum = 10.8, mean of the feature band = 10.4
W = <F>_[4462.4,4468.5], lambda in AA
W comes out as 10.9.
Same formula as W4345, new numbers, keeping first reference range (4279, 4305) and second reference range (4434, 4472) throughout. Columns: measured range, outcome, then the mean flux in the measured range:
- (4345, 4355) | 0.26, 10.2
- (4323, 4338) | -0.06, 10.4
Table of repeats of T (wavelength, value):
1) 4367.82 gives 10.51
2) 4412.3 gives 10.78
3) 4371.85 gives 10.48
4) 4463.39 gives 10.78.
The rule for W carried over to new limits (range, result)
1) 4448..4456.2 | 10.5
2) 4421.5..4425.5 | 10.9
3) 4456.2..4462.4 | 10.4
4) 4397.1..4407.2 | 10.6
